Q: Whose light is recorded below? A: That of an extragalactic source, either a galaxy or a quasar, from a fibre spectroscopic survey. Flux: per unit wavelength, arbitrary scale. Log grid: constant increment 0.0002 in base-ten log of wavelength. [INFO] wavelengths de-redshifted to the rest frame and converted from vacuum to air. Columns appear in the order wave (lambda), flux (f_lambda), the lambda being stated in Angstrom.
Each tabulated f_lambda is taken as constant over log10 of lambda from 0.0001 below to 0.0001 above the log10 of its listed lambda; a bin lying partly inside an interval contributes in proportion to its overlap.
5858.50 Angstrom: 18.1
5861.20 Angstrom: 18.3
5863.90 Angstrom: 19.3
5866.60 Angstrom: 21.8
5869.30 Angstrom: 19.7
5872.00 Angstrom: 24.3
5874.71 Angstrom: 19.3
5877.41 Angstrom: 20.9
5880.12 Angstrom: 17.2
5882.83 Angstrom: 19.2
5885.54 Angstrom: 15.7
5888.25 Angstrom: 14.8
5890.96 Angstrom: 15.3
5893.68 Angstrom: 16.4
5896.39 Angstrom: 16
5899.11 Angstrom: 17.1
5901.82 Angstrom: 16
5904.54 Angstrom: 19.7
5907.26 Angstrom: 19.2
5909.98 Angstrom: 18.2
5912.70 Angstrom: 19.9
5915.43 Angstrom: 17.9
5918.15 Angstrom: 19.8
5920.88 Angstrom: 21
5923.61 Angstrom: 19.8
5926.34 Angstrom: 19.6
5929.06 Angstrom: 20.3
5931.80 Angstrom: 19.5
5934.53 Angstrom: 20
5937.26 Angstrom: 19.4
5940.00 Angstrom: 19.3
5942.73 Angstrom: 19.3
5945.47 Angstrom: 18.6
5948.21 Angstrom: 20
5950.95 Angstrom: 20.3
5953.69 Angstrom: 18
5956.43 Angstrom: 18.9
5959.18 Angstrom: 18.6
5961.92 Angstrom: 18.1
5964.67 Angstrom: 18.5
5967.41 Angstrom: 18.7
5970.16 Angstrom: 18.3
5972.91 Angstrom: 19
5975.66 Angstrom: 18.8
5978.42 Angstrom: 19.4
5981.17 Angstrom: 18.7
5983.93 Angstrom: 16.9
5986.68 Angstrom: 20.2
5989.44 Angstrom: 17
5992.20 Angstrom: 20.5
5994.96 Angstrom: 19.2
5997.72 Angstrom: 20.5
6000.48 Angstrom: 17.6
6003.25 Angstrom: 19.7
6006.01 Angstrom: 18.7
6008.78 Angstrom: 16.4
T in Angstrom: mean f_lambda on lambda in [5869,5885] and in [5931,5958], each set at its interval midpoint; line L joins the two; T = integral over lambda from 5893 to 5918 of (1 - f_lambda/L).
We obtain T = 2.2 Angstrom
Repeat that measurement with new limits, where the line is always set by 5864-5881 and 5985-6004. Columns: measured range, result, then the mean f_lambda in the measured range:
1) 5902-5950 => 1.3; 19.4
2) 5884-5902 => 3.9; 15.9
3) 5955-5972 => 0.9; 18.5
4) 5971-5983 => 0.3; 18.9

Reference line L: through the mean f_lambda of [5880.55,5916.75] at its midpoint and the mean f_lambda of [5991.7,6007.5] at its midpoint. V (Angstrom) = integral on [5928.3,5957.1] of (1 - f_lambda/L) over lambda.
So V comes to -1.9 Angstrom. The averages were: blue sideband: 17.3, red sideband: 19.3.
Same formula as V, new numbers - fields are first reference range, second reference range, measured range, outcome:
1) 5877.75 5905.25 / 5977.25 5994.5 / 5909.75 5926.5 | -2.07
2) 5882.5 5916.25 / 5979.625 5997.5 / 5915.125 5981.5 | -3.96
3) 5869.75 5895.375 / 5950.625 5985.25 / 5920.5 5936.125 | -1.35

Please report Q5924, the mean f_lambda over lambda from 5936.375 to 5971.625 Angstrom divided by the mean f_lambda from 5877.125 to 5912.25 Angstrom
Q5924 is 1.09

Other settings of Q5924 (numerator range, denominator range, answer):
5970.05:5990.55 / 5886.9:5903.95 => 1.15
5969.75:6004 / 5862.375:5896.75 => 1.02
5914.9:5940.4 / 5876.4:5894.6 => 1.16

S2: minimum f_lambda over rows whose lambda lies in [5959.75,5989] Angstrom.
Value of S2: 16.9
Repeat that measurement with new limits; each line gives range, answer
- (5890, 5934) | 15.3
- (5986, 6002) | 17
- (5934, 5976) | 18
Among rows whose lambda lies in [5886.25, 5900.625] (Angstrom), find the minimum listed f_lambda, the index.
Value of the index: 14.8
